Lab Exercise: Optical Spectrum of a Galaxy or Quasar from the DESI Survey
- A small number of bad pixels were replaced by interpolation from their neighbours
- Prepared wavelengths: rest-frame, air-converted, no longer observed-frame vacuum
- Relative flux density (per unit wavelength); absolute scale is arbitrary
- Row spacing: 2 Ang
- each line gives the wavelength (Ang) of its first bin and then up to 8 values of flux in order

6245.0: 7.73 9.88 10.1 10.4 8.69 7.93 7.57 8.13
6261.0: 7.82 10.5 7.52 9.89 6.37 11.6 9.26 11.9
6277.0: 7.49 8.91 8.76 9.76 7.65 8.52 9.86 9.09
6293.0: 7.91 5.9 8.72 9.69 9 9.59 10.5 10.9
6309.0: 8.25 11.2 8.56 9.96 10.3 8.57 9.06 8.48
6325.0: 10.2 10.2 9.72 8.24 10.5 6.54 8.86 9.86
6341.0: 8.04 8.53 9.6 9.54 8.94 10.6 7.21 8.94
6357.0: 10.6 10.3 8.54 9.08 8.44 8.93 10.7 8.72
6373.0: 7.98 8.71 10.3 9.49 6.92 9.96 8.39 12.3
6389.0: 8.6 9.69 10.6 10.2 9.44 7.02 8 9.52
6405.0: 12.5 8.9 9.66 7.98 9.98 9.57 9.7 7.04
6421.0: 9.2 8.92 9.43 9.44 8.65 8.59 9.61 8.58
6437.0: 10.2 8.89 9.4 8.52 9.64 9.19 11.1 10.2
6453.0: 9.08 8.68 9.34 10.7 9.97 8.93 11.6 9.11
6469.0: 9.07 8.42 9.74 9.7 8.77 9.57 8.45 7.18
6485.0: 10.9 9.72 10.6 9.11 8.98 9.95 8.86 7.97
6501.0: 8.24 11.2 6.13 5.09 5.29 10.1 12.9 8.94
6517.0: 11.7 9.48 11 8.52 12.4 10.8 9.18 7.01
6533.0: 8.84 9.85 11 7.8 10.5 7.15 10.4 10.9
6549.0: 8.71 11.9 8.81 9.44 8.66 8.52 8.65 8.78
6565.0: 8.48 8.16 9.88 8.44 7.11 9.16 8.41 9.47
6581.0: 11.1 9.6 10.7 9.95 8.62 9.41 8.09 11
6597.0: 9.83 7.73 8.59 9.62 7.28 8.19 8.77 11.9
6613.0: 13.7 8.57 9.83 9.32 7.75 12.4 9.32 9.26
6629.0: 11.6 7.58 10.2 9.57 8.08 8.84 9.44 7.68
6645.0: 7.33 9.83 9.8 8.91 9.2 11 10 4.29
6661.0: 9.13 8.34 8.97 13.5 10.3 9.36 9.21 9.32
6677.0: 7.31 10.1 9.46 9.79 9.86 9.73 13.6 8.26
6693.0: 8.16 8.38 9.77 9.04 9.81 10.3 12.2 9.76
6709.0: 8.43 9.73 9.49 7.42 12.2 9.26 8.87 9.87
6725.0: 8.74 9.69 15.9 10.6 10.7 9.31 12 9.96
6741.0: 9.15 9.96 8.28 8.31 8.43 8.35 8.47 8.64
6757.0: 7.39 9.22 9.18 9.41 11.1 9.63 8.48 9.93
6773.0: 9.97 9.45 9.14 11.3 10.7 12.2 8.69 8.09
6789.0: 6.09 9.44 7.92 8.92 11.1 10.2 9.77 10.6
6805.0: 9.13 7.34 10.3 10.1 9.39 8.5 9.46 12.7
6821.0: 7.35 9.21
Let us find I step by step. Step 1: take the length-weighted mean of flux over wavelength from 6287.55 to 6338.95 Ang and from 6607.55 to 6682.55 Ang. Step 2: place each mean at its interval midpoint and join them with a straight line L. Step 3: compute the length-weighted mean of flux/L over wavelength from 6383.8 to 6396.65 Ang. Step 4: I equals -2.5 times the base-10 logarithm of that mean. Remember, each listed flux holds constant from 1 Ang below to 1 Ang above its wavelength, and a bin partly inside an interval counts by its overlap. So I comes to -0.08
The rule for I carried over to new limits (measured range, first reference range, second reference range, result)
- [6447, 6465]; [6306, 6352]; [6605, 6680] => -0.05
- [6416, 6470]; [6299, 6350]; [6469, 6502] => -0.02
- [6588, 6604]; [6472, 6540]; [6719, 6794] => 0.03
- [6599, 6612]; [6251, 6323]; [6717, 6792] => 0.05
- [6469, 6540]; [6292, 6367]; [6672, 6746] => 0.03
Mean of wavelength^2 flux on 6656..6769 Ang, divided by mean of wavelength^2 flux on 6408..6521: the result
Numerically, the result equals 1.11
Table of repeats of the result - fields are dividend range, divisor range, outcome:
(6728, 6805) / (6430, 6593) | 1.12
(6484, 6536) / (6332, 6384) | 1.08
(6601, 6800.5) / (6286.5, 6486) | 1.13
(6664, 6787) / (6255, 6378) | 1.21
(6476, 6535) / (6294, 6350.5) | 1.06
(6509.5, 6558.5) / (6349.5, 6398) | 1.10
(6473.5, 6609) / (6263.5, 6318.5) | 1.09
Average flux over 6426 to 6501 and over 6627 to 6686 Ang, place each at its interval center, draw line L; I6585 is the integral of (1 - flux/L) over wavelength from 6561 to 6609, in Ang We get 1.4 Ang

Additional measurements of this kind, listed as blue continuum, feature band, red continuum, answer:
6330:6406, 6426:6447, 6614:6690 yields 0.26 Ang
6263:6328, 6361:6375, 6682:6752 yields 0.56 Ang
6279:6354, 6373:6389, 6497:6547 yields -0.26 Ang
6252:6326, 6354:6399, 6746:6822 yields -1.33 Ang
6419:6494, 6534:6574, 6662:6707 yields 1.55 Ang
